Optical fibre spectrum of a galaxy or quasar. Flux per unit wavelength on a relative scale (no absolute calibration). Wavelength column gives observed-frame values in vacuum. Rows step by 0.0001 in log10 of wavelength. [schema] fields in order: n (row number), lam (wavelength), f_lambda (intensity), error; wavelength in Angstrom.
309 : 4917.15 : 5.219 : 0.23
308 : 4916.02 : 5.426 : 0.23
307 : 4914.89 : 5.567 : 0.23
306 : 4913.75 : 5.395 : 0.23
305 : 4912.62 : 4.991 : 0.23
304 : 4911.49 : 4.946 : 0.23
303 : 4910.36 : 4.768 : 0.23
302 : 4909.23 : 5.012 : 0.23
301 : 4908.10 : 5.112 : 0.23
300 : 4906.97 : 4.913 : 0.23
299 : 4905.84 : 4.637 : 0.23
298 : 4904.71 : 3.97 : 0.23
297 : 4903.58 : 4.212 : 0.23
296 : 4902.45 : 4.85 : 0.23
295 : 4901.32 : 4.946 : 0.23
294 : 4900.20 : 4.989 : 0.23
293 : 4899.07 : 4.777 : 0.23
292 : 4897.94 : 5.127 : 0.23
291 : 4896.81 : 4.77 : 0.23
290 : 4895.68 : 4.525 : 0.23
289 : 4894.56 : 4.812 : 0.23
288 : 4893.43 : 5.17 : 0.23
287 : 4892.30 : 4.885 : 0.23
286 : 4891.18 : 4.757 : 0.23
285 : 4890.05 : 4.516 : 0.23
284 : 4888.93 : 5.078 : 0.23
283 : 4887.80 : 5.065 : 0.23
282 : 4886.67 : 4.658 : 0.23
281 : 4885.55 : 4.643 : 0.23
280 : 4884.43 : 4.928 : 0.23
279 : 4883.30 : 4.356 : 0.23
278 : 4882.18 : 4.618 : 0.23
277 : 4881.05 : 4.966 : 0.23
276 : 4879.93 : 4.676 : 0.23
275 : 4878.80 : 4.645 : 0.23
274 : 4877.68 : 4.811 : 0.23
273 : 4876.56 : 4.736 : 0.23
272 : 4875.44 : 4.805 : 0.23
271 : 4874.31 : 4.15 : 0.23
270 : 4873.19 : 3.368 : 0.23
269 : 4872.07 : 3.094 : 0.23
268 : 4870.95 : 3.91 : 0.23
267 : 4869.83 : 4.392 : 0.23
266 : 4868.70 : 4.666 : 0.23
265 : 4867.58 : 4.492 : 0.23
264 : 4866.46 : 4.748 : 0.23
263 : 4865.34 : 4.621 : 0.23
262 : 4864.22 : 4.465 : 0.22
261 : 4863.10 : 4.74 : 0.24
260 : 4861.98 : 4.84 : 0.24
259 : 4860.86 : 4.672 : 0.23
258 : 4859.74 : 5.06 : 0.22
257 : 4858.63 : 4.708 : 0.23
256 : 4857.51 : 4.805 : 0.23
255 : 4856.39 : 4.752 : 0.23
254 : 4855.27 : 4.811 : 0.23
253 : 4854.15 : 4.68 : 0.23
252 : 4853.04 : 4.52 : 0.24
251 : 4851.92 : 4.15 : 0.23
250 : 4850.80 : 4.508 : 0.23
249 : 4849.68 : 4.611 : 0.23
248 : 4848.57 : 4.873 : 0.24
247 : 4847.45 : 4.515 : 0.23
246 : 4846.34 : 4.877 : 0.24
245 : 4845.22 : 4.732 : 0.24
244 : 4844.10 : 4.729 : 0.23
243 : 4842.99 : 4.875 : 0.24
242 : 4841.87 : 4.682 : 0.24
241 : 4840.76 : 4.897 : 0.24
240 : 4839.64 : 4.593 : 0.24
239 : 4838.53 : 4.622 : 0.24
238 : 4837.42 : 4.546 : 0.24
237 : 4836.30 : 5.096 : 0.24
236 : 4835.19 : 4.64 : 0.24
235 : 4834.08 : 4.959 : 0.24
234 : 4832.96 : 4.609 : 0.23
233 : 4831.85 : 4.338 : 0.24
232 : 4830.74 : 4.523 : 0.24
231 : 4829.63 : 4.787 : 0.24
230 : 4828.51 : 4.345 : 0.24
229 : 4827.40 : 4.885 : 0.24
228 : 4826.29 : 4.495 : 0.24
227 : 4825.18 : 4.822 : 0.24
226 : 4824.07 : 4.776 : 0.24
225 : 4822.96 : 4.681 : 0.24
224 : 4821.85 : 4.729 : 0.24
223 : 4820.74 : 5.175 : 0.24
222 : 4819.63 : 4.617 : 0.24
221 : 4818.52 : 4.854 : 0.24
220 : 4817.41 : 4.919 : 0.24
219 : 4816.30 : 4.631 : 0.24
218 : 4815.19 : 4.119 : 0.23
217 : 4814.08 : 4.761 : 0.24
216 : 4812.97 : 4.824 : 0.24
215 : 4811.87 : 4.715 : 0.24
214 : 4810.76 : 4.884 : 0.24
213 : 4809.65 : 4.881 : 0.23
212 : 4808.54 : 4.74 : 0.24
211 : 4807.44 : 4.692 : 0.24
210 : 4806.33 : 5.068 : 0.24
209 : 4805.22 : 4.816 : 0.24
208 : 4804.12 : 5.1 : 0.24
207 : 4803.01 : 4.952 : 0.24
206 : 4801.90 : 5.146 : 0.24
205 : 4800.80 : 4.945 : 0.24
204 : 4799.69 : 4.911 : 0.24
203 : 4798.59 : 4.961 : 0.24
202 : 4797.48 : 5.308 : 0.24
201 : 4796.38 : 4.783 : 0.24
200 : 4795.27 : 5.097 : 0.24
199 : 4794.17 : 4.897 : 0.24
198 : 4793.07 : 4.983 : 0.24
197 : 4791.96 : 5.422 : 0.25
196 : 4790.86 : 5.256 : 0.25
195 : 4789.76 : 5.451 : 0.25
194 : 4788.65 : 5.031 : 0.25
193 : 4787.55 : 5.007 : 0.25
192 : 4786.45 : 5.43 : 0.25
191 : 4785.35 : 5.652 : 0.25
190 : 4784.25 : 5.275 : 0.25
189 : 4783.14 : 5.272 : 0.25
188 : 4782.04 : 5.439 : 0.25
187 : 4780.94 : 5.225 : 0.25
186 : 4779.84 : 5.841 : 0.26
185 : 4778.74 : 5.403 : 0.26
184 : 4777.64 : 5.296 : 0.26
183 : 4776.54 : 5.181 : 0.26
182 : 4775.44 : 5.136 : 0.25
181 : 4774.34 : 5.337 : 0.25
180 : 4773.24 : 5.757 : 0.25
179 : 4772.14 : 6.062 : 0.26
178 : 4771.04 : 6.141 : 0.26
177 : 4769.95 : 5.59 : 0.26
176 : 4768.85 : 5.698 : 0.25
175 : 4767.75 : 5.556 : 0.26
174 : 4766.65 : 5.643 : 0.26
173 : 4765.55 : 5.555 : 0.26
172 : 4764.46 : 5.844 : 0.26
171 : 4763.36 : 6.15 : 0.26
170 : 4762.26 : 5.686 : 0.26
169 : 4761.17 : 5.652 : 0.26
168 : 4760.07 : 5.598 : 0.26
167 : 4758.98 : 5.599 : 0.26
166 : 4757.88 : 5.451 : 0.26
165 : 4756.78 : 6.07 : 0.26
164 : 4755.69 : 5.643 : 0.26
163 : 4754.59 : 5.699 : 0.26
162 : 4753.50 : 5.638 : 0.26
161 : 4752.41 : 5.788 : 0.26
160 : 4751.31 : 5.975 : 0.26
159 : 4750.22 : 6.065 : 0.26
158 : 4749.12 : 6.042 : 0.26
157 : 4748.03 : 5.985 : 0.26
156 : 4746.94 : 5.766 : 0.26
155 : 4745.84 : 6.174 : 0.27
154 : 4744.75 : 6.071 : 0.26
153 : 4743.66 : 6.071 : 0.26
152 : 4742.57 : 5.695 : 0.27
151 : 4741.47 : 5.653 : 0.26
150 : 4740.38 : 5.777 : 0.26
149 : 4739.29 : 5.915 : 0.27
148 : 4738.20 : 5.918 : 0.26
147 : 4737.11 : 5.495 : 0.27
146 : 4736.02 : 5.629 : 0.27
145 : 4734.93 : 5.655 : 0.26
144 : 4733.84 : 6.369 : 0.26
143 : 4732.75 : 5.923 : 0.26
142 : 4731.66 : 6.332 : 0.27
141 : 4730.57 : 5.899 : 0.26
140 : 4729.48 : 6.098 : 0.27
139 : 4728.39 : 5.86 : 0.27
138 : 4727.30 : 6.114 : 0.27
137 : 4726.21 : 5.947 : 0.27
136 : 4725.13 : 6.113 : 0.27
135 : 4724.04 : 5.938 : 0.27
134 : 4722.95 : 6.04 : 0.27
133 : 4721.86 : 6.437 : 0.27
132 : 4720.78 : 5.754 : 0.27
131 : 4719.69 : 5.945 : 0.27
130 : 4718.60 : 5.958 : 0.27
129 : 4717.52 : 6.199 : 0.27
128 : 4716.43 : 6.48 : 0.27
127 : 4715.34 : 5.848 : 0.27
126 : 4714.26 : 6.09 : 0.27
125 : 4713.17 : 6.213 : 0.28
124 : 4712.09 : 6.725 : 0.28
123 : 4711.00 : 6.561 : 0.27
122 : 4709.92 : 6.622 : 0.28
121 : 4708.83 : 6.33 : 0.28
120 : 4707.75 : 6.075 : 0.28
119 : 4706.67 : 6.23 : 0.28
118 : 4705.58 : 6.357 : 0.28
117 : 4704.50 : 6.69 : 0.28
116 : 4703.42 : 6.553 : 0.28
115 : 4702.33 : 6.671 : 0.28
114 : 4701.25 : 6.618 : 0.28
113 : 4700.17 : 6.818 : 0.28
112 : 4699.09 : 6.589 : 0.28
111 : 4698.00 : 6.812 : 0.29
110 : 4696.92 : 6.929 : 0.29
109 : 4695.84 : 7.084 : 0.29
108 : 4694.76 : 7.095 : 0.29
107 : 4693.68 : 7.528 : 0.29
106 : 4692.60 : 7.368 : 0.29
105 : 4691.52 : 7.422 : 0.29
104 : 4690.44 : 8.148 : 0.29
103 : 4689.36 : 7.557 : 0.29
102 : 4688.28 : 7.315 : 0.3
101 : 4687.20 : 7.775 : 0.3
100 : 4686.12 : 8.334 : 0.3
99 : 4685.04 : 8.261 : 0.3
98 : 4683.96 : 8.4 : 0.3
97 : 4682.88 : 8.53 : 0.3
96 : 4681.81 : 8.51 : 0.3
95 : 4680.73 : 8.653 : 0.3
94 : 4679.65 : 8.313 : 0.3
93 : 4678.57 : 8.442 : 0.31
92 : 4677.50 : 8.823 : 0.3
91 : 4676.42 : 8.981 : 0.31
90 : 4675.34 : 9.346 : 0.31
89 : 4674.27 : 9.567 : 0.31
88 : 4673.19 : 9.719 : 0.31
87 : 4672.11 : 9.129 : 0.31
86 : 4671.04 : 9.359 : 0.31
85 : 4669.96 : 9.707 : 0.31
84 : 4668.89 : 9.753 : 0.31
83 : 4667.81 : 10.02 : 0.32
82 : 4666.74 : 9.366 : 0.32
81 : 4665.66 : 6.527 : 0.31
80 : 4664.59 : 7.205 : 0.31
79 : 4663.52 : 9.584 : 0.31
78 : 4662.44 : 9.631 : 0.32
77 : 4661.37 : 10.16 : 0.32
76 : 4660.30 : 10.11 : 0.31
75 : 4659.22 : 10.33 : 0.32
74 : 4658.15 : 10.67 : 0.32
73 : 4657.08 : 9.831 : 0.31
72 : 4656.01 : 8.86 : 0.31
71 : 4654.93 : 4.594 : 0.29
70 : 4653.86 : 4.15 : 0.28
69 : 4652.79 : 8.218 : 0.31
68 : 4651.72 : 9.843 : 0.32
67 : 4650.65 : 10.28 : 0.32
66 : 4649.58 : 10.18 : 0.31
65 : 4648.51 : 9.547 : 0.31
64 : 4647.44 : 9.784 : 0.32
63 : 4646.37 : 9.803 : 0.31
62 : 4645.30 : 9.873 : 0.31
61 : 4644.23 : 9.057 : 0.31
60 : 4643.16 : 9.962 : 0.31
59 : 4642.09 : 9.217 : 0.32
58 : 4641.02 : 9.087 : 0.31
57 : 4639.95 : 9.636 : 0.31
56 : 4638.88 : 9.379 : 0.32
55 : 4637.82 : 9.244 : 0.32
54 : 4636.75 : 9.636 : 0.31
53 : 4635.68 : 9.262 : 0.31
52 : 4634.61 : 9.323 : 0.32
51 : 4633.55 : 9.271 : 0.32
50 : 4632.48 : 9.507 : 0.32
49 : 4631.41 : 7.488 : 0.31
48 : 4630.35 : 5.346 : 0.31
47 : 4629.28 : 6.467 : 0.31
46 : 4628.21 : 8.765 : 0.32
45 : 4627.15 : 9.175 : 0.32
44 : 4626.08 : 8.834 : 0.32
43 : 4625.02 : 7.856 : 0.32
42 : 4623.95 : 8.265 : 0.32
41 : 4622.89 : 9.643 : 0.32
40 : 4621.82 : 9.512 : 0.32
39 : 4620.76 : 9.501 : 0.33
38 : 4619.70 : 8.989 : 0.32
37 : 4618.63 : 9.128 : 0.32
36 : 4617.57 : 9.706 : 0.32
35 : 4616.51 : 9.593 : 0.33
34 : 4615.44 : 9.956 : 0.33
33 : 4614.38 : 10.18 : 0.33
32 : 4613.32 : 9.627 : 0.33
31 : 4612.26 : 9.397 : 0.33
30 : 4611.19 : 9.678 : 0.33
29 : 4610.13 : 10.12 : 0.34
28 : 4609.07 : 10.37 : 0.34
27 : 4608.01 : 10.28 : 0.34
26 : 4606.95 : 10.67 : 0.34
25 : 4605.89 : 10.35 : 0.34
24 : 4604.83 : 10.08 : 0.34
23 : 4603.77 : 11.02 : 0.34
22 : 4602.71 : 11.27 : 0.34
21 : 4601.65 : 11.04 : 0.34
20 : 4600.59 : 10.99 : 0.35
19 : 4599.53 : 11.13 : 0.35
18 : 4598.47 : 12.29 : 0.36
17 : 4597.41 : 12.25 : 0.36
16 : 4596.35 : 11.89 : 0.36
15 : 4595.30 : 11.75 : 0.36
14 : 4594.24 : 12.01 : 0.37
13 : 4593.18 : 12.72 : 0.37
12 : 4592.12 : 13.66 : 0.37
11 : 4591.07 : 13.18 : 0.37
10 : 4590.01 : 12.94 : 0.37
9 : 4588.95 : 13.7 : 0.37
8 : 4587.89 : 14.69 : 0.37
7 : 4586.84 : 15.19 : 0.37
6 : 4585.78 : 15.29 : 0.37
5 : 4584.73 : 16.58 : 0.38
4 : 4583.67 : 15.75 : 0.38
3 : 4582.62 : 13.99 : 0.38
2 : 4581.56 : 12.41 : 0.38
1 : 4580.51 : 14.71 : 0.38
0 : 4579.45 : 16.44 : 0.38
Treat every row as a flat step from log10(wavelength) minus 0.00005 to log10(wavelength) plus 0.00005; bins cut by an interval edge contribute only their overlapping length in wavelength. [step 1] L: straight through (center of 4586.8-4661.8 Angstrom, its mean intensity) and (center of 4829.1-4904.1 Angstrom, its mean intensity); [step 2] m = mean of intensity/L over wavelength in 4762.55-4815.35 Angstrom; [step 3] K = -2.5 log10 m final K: 0.21 mag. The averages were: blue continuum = 9.95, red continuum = 4.66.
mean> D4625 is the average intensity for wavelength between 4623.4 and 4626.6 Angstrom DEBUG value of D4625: 8.34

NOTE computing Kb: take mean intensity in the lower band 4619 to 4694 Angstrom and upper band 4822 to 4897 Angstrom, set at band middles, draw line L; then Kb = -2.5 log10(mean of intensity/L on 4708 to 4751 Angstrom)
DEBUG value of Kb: 0.21 mag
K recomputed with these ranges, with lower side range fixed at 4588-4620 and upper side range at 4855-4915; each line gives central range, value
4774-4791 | 0.30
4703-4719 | 0.34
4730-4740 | 0.34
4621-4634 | 0.25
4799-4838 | 0.28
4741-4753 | 0.30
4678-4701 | 0.19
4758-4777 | 0.29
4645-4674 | 0.08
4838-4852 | 0.19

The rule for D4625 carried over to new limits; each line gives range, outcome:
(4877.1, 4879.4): 4.73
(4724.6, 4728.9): 6.02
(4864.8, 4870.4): 4.58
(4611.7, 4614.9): 9.72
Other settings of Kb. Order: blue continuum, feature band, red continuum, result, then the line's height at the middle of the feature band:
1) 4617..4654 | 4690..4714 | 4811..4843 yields 0.11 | 7.51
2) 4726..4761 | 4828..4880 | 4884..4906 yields 0.11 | 5.07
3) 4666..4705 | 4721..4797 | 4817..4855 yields 0.13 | 6.44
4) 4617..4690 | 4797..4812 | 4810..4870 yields 0.12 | 5.49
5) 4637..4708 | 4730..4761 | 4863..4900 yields 0.21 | 7.09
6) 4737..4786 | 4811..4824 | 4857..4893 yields 0.09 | 5.15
